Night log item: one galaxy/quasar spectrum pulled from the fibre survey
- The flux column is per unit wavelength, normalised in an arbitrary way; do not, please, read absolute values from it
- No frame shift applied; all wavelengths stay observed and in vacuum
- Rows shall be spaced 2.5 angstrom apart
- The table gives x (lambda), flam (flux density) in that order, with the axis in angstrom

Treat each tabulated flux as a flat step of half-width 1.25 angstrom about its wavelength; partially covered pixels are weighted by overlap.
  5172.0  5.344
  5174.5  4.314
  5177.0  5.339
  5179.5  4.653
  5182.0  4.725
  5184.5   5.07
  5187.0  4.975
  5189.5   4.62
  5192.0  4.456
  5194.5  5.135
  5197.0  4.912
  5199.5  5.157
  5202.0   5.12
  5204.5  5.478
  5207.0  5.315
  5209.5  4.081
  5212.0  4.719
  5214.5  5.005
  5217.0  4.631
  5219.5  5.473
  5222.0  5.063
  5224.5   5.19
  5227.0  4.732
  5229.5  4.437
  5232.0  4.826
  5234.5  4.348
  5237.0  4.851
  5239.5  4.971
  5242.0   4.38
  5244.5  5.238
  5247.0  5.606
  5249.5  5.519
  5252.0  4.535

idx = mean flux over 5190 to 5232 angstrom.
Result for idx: 4.92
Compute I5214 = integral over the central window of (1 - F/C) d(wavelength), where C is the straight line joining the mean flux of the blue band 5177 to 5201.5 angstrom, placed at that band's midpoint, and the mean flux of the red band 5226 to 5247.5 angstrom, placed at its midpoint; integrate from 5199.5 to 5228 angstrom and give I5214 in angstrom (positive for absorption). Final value -0.90 angstrom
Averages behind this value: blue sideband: 4.89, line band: 4.99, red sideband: 4.79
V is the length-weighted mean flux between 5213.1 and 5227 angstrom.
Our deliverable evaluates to 5.04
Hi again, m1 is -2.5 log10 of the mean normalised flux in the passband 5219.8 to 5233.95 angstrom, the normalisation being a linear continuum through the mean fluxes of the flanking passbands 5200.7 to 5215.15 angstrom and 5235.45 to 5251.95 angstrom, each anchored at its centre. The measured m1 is 0.03 mag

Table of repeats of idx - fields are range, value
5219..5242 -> 4.83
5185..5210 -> 4.95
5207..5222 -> 4.85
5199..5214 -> 4.97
